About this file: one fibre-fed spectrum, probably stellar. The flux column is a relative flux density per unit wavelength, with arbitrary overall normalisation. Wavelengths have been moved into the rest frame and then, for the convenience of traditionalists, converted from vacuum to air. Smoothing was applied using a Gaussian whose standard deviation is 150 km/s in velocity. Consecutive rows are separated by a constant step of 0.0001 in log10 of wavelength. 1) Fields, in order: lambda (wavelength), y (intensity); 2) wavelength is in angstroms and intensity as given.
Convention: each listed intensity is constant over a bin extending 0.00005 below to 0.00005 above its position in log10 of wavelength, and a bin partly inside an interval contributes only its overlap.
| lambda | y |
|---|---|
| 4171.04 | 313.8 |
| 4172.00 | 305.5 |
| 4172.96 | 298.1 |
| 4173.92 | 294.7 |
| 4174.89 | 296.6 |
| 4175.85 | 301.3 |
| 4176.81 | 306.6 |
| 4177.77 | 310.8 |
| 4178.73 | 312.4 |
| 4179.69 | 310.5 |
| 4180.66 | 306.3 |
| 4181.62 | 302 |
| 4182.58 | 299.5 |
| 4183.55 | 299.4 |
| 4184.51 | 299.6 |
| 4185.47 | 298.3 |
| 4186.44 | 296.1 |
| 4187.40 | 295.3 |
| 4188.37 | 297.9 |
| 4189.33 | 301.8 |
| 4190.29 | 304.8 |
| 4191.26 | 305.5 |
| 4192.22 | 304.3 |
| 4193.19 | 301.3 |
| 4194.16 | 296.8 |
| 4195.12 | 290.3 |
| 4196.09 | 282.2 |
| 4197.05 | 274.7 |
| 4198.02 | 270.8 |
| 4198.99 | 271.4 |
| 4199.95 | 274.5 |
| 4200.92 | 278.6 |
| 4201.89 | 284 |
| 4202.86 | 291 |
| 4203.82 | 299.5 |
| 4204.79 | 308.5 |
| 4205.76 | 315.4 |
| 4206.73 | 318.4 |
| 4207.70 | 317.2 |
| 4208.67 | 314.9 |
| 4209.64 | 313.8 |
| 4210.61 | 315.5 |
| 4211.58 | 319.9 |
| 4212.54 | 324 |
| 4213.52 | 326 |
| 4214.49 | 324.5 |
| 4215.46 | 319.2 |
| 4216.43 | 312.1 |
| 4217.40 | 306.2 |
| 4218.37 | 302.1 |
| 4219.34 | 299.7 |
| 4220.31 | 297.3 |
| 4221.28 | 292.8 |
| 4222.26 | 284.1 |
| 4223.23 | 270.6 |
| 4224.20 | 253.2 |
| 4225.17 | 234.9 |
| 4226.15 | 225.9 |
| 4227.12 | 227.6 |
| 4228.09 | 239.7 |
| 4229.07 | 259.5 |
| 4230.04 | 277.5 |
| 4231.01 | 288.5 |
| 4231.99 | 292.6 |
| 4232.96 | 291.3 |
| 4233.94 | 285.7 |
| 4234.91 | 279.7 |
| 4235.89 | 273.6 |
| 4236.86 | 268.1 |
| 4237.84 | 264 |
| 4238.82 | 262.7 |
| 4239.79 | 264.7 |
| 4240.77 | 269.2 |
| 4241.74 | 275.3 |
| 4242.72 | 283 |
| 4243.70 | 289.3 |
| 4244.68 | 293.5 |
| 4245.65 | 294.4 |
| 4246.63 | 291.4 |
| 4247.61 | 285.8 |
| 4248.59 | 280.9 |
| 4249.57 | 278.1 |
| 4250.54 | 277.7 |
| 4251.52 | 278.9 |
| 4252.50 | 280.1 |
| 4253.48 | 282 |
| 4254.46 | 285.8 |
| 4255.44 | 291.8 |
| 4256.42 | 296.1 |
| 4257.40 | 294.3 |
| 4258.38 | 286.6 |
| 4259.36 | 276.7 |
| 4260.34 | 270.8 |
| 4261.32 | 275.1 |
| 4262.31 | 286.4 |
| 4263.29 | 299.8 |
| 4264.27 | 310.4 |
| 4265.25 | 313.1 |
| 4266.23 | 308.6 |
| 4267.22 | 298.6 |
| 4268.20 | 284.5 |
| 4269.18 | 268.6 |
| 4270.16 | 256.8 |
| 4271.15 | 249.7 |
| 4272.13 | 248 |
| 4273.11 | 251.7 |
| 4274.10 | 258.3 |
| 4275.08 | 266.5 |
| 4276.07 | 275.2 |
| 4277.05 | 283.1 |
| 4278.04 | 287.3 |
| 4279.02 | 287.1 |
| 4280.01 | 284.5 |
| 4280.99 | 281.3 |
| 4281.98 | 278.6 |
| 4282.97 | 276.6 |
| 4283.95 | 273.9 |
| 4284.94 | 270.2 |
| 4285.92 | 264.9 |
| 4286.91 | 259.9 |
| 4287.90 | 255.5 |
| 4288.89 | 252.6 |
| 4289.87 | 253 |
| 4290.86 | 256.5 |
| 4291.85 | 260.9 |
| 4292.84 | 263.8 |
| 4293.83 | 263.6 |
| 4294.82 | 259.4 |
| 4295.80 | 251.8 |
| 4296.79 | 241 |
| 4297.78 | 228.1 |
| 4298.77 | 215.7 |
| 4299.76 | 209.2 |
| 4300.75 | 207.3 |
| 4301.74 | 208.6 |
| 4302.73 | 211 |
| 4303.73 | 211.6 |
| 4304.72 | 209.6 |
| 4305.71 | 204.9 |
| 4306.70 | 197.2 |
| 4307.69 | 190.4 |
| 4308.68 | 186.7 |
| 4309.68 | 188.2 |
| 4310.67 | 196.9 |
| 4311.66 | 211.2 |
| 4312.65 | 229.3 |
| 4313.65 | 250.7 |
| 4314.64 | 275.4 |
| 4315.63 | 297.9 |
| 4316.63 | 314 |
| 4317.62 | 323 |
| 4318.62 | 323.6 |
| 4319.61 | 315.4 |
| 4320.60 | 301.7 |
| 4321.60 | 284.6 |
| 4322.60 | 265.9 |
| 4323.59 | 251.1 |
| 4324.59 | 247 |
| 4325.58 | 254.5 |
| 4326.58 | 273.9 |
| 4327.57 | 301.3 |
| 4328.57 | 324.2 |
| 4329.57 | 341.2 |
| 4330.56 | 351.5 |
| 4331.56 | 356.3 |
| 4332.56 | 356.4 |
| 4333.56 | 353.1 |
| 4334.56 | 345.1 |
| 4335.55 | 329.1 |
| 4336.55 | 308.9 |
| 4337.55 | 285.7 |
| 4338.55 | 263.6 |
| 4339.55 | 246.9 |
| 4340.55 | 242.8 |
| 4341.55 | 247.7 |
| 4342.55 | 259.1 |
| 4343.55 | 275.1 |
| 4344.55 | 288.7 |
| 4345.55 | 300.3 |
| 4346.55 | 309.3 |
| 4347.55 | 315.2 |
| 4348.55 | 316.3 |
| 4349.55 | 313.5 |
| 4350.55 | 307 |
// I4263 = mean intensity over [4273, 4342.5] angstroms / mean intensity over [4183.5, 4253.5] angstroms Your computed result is 0.92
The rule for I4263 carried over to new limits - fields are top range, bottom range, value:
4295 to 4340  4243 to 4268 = 0.92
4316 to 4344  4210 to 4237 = 1.04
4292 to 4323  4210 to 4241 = 0.86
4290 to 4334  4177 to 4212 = 0.87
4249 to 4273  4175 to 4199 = 0.95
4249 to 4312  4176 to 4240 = 0.89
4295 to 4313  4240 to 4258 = 0.74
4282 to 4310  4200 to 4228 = 0.80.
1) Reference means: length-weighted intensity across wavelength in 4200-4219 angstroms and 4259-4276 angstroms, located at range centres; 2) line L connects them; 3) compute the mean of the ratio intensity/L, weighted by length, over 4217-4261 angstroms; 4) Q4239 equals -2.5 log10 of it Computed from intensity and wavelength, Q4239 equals 0.06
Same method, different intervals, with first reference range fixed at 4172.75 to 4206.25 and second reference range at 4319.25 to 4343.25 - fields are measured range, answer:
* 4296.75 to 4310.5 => 0.39 mag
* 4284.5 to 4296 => 0.14 mag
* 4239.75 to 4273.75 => 0.05 mag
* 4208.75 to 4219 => -0.07 mag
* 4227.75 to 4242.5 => 0.09 mag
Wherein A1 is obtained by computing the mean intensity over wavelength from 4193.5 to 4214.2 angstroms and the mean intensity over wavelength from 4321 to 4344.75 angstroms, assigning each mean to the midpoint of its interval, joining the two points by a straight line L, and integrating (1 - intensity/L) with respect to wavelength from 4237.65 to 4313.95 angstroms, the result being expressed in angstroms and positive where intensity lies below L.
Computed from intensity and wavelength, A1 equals 9.1 angstroms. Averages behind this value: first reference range 300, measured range 261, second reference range 294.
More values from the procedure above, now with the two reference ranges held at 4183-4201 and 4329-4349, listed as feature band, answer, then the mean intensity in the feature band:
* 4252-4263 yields 0.49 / 284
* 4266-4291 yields 2.44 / 270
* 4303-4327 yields 4.19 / 250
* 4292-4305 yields 3.05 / 230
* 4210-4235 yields 0.67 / 287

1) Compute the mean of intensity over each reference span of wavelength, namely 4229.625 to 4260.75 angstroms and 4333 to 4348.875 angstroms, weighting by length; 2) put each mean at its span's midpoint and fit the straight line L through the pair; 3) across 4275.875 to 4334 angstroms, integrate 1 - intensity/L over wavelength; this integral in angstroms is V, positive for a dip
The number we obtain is 5.1 angstroms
